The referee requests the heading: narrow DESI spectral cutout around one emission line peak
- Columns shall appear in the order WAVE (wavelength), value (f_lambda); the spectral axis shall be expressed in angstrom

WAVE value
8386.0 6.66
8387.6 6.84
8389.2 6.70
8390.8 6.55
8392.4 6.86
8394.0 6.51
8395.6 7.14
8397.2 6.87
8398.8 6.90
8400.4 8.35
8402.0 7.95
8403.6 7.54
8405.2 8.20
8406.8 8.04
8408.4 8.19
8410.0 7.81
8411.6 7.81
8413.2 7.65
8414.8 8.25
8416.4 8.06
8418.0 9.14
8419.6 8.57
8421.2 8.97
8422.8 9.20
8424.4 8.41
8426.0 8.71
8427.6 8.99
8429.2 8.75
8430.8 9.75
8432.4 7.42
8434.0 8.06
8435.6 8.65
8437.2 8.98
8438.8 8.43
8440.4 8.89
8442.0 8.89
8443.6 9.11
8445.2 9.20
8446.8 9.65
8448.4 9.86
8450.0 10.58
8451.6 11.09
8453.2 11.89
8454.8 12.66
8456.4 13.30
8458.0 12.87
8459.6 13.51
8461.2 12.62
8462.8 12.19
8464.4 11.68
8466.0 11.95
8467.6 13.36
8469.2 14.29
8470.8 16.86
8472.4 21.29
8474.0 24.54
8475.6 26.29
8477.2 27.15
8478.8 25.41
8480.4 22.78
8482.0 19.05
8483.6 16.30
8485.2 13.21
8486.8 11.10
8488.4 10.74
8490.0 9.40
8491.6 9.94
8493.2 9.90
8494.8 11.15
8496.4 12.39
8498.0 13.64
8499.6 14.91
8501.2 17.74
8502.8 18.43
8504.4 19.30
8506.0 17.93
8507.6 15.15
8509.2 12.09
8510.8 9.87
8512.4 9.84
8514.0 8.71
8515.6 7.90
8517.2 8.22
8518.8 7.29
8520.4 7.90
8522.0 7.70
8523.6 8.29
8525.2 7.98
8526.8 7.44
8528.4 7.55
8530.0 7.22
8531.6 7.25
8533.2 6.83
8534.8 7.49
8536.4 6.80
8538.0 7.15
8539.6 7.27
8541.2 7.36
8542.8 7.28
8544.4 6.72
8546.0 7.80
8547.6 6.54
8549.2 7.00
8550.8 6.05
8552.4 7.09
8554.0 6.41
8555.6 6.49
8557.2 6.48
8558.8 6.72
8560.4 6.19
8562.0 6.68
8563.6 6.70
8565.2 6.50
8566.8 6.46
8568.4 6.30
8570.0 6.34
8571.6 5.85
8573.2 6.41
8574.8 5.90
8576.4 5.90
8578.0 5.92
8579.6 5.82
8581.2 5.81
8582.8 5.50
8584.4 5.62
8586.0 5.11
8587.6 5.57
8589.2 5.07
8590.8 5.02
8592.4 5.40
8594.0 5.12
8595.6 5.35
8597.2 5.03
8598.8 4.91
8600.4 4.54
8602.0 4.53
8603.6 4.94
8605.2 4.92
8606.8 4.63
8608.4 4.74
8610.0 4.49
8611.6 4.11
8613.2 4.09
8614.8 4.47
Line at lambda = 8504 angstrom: [N II] 6583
